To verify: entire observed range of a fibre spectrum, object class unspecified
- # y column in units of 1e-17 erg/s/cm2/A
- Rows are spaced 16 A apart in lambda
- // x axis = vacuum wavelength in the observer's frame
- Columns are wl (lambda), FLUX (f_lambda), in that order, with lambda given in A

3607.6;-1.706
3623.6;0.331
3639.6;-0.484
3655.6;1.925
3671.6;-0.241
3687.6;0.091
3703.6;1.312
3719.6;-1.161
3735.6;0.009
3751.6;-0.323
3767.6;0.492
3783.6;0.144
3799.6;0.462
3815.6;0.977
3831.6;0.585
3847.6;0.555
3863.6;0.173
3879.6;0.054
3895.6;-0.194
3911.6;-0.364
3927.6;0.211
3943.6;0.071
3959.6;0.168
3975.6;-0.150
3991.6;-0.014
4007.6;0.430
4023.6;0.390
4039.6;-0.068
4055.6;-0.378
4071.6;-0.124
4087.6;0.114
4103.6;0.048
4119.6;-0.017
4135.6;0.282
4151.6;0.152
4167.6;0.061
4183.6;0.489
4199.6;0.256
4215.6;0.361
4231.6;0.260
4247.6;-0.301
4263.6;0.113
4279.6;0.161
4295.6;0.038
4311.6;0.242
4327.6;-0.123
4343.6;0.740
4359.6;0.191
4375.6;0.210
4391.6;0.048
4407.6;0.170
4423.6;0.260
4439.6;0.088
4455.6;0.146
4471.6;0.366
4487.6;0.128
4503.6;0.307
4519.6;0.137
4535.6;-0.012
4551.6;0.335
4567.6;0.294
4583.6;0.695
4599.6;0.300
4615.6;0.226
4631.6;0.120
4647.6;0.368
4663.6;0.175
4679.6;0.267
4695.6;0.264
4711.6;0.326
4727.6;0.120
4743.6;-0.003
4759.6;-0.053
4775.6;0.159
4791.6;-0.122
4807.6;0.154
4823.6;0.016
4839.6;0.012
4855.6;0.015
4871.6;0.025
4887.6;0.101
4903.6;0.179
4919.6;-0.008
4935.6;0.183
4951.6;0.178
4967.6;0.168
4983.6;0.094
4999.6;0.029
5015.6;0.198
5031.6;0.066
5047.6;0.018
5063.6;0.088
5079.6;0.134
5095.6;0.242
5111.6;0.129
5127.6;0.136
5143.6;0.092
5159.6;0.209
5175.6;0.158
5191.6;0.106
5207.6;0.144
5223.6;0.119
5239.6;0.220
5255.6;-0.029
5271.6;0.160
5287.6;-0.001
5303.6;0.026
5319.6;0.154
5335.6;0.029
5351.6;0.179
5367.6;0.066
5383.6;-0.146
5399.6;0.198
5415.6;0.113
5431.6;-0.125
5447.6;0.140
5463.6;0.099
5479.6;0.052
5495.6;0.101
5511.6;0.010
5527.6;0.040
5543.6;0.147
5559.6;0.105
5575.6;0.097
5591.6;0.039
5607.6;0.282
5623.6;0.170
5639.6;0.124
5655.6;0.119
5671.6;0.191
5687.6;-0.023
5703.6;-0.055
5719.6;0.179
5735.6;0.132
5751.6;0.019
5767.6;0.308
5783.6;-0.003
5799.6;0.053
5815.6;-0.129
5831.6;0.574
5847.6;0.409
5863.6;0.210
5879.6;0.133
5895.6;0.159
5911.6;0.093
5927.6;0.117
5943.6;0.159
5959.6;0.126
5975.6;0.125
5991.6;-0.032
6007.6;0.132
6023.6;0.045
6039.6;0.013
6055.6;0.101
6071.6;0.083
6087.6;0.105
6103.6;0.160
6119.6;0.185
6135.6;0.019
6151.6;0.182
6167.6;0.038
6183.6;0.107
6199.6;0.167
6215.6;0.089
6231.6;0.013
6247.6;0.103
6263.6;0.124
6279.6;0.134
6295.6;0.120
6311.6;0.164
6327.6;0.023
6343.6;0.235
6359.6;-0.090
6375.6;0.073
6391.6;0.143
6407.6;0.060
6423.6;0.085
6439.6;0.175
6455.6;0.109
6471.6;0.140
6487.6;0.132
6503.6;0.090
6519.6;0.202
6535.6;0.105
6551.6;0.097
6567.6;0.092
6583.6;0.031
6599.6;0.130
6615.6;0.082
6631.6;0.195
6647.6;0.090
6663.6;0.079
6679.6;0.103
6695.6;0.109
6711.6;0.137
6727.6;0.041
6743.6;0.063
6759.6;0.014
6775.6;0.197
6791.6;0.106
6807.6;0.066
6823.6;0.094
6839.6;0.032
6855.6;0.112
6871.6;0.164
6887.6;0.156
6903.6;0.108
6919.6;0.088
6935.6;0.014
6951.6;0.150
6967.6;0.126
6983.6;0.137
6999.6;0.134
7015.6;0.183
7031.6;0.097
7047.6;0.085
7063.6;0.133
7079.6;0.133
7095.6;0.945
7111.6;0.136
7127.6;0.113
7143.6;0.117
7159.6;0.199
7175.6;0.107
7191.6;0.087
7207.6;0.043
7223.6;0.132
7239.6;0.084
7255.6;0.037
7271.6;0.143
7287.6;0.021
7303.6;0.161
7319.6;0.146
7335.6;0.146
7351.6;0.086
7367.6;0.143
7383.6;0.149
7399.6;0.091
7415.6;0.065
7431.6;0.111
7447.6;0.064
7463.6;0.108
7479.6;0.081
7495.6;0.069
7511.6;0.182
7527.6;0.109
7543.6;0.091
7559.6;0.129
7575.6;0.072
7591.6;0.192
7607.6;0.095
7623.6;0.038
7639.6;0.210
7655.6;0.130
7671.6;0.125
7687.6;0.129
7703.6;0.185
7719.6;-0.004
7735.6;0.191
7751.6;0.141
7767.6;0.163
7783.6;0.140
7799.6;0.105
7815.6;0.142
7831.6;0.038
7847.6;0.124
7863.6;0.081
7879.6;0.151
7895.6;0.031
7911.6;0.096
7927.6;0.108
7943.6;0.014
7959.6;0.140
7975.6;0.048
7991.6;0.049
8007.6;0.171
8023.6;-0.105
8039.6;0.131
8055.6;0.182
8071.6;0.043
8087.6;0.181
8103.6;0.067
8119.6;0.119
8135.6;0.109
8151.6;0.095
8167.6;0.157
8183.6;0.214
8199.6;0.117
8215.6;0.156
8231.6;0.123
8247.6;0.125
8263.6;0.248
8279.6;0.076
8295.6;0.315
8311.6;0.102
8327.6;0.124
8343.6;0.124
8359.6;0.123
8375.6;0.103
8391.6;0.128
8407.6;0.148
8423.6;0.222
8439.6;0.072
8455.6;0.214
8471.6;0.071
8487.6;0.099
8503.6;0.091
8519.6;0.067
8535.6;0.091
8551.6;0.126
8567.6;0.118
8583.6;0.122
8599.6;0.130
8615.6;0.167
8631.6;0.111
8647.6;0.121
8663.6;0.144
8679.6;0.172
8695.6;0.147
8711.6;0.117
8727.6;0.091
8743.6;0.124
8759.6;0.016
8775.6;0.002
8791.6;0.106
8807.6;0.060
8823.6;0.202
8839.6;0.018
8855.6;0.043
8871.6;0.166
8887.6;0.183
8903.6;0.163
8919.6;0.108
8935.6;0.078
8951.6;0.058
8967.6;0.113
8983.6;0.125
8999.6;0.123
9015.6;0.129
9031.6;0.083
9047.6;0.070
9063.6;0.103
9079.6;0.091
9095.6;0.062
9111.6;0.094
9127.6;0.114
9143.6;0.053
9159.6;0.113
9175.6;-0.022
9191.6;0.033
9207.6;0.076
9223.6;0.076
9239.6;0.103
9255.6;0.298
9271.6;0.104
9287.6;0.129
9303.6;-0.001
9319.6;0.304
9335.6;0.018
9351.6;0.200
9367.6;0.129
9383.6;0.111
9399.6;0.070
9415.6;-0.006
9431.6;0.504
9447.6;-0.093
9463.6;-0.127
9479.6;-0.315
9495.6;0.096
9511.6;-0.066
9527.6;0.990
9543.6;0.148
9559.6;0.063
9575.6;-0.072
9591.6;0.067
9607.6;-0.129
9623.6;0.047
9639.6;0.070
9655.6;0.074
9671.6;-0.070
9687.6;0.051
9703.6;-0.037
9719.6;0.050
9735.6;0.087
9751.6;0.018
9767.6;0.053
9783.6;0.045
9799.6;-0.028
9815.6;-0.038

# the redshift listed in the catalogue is 0.90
